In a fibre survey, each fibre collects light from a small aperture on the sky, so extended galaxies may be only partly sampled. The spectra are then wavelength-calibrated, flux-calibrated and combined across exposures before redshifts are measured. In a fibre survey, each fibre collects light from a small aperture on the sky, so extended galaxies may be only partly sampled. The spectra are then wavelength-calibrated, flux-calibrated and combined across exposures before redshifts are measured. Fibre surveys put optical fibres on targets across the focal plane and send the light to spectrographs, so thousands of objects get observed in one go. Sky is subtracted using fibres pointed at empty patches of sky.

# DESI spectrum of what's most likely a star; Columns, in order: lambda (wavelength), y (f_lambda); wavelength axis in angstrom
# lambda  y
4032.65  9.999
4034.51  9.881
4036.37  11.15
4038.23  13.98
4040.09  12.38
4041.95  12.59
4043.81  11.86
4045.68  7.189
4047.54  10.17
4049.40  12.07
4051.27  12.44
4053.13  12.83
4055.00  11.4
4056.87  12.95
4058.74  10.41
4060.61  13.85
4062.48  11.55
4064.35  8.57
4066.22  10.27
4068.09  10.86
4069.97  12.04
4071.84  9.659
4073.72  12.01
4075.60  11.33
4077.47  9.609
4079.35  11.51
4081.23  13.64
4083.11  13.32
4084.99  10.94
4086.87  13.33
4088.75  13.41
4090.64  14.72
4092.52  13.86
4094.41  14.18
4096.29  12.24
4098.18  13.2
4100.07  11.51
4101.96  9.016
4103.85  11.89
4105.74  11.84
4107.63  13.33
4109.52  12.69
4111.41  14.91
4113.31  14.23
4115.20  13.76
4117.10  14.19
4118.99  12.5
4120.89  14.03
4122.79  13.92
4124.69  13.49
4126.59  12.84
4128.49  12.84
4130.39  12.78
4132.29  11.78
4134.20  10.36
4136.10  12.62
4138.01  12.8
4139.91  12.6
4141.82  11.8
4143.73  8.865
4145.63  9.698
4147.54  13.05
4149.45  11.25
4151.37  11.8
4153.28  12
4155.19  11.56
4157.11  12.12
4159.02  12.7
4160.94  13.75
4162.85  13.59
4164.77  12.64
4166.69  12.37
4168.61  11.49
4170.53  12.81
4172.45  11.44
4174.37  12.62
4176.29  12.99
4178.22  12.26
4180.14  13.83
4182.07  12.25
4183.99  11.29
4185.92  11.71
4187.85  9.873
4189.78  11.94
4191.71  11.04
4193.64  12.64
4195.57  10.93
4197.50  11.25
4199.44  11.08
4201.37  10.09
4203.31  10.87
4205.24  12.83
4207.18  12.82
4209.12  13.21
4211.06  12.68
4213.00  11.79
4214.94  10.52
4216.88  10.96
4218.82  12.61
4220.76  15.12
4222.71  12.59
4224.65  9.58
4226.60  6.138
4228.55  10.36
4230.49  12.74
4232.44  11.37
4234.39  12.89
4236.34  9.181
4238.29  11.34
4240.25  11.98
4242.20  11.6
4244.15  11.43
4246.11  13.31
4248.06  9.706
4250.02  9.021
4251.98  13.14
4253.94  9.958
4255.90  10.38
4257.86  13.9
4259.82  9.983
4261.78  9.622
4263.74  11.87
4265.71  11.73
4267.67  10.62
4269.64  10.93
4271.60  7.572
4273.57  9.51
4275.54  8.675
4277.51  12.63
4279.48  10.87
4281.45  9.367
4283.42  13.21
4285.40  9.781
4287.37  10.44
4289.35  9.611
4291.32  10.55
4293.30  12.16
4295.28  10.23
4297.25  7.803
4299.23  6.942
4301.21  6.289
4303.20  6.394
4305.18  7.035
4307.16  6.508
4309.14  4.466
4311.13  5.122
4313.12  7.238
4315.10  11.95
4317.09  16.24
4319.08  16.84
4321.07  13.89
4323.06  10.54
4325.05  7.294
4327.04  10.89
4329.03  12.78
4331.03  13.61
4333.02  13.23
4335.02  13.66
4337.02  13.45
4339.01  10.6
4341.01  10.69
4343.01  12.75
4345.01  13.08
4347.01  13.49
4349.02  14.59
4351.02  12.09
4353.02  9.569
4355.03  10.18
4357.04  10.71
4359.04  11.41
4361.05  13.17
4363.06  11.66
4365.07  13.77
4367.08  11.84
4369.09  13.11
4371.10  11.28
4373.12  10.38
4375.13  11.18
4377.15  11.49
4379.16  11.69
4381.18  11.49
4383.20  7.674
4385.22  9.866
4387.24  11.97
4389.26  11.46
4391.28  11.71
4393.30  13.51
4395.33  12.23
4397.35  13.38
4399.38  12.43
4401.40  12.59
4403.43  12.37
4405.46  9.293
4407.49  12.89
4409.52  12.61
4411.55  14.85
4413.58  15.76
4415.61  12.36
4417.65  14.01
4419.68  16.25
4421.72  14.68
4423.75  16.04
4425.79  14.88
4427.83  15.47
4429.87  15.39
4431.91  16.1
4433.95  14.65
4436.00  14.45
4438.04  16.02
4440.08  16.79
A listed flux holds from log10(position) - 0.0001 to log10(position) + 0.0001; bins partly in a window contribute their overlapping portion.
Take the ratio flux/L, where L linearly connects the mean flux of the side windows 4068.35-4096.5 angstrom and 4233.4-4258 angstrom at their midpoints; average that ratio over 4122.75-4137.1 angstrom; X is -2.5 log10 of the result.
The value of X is -0.04 mag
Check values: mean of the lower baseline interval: 12.4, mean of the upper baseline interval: 11.3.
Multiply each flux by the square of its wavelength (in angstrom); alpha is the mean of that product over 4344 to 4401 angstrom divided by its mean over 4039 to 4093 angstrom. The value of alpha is 1.16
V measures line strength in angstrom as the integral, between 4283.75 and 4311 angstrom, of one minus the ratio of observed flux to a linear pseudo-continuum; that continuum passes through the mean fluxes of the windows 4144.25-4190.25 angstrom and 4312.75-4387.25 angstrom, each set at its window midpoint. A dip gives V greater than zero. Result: 8.3 angstrom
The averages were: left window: 12.1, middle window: 8.34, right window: 11.9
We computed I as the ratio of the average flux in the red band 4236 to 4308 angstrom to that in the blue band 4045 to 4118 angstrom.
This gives 0.84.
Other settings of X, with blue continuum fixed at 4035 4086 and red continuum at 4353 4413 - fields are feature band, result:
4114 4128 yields -0.17 mag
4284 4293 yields 0.13 mag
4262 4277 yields 0.15 mag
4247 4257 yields 0.11 mag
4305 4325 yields 0.18 mag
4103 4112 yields -0.12 mag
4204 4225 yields -0.06 mag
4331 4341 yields -0.08 mag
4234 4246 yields 0.02 mag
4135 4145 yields -0.01 mag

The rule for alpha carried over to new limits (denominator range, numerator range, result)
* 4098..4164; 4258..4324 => 0.86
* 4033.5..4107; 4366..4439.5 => 1.29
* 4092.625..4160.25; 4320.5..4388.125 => 1.05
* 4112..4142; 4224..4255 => 0.89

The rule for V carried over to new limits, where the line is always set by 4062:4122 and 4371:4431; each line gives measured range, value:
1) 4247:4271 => 3.2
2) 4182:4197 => 1.3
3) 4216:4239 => 2.3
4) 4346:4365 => 1.1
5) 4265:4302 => 7.8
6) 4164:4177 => 0.1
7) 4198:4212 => 0.6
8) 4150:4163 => 0.0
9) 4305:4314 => 4.7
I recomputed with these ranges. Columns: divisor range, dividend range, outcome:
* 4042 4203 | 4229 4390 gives 0.90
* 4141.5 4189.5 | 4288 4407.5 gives 0.93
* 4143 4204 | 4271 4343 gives 0.87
